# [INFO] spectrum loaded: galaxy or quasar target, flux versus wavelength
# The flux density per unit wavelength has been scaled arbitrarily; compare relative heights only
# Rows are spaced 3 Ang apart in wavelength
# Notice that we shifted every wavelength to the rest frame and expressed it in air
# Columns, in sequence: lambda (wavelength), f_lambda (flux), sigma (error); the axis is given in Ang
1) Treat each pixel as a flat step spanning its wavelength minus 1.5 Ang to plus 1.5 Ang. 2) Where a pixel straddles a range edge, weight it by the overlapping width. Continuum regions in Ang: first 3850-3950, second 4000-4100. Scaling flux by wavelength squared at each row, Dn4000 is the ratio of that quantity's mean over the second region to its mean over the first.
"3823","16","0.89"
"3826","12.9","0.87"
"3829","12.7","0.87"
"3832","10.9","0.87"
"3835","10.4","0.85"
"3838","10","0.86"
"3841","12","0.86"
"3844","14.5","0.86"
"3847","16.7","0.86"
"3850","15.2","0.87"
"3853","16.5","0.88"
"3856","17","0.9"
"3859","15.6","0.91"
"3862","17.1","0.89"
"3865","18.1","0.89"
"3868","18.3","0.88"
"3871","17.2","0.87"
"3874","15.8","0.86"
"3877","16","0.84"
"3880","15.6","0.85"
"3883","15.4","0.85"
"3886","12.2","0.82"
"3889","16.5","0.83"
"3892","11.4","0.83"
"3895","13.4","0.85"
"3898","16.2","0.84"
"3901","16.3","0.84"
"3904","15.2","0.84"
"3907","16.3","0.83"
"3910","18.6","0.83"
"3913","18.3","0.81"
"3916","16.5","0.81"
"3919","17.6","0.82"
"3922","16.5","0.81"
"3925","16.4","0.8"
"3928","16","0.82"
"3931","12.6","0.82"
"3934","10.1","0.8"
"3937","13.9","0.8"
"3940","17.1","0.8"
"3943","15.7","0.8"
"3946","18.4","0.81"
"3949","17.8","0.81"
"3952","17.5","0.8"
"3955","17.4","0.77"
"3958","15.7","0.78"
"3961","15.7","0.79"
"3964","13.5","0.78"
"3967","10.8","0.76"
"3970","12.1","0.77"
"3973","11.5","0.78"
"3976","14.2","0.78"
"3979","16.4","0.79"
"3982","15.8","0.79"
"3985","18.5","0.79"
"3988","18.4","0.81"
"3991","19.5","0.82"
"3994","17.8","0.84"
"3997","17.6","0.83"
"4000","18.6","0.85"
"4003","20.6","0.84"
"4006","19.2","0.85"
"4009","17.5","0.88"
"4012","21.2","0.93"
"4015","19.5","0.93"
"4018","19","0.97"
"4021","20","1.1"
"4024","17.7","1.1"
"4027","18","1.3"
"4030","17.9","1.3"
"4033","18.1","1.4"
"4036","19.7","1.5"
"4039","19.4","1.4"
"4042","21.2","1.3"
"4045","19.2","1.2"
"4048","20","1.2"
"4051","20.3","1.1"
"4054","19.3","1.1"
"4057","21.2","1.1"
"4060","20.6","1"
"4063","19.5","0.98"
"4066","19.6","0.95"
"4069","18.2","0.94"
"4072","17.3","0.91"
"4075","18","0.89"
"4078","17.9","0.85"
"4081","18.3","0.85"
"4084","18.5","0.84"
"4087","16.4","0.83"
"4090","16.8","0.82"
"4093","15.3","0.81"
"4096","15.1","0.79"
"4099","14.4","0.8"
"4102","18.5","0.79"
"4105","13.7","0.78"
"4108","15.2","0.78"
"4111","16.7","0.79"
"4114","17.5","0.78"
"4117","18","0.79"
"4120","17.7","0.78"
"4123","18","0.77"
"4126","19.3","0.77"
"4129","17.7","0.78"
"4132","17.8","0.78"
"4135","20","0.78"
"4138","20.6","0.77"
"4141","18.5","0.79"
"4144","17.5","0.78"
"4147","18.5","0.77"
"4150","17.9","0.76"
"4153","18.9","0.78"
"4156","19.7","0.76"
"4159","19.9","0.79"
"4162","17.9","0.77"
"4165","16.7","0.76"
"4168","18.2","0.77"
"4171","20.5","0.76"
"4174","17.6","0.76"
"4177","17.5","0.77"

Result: 1.3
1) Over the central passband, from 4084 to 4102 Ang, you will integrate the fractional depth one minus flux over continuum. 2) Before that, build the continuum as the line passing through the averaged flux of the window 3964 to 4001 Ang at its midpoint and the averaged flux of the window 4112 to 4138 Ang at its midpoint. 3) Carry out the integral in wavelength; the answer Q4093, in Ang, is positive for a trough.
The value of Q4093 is 1.7 Ang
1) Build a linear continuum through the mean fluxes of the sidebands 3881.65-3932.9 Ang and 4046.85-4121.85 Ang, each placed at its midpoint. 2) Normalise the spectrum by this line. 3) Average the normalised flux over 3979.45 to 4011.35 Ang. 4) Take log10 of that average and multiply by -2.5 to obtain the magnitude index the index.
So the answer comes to -0.11 mag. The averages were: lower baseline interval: 15.6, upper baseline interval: 17.8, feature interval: 18.4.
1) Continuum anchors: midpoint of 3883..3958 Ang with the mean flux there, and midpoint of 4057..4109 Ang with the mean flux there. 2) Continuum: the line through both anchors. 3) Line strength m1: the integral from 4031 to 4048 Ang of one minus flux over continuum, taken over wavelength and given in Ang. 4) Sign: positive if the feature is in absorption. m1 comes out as -2.6 Ang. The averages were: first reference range 15.7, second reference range 17.4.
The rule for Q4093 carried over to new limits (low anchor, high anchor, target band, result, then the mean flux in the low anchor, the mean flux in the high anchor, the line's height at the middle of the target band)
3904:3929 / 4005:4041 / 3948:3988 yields 6.0 Ang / 16.9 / 19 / 17.9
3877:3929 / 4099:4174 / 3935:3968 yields 1.0 Ang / 15.8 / 18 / 16.3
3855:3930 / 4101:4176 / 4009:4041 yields -3.4 Ang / 16.1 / 18.1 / 17.2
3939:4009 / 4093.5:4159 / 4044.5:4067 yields -3.7 Ang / 16.5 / 17.7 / 17.2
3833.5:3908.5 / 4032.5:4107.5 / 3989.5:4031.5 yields -3.8 Ang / 15.2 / 18.2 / 17.3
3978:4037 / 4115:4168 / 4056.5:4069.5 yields -0.9 Ang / 18.6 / 18.5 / 18.5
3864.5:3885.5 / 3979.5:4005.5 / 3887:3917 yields 1.8 Ang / 16.3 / 18.3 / 16.8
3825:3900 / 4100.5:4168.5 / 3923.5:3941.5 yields 1.4 Ang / 14.7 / 18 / 15.6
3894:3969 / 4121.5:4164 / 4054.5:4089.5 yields -1.9 Ang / 15.7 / 18.7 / 17.7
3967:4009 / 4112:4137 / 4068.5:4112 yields 3.0 Ang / 16.7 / 18.3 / 17.9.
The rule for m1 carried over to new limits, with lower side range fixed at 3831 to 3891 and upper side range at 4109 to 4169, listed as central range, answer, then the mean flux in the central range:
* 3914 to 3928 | -0.9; 16.7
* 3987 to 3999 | -1.2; 18.3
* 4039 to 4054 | -2.4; 20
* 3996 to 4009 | -1.7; 18.9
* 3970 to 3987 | 1.4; 15.1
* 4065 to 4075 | -0.4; 18.2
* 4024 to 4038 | -1.1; 18.4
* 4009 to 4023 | -2.2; 19.6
